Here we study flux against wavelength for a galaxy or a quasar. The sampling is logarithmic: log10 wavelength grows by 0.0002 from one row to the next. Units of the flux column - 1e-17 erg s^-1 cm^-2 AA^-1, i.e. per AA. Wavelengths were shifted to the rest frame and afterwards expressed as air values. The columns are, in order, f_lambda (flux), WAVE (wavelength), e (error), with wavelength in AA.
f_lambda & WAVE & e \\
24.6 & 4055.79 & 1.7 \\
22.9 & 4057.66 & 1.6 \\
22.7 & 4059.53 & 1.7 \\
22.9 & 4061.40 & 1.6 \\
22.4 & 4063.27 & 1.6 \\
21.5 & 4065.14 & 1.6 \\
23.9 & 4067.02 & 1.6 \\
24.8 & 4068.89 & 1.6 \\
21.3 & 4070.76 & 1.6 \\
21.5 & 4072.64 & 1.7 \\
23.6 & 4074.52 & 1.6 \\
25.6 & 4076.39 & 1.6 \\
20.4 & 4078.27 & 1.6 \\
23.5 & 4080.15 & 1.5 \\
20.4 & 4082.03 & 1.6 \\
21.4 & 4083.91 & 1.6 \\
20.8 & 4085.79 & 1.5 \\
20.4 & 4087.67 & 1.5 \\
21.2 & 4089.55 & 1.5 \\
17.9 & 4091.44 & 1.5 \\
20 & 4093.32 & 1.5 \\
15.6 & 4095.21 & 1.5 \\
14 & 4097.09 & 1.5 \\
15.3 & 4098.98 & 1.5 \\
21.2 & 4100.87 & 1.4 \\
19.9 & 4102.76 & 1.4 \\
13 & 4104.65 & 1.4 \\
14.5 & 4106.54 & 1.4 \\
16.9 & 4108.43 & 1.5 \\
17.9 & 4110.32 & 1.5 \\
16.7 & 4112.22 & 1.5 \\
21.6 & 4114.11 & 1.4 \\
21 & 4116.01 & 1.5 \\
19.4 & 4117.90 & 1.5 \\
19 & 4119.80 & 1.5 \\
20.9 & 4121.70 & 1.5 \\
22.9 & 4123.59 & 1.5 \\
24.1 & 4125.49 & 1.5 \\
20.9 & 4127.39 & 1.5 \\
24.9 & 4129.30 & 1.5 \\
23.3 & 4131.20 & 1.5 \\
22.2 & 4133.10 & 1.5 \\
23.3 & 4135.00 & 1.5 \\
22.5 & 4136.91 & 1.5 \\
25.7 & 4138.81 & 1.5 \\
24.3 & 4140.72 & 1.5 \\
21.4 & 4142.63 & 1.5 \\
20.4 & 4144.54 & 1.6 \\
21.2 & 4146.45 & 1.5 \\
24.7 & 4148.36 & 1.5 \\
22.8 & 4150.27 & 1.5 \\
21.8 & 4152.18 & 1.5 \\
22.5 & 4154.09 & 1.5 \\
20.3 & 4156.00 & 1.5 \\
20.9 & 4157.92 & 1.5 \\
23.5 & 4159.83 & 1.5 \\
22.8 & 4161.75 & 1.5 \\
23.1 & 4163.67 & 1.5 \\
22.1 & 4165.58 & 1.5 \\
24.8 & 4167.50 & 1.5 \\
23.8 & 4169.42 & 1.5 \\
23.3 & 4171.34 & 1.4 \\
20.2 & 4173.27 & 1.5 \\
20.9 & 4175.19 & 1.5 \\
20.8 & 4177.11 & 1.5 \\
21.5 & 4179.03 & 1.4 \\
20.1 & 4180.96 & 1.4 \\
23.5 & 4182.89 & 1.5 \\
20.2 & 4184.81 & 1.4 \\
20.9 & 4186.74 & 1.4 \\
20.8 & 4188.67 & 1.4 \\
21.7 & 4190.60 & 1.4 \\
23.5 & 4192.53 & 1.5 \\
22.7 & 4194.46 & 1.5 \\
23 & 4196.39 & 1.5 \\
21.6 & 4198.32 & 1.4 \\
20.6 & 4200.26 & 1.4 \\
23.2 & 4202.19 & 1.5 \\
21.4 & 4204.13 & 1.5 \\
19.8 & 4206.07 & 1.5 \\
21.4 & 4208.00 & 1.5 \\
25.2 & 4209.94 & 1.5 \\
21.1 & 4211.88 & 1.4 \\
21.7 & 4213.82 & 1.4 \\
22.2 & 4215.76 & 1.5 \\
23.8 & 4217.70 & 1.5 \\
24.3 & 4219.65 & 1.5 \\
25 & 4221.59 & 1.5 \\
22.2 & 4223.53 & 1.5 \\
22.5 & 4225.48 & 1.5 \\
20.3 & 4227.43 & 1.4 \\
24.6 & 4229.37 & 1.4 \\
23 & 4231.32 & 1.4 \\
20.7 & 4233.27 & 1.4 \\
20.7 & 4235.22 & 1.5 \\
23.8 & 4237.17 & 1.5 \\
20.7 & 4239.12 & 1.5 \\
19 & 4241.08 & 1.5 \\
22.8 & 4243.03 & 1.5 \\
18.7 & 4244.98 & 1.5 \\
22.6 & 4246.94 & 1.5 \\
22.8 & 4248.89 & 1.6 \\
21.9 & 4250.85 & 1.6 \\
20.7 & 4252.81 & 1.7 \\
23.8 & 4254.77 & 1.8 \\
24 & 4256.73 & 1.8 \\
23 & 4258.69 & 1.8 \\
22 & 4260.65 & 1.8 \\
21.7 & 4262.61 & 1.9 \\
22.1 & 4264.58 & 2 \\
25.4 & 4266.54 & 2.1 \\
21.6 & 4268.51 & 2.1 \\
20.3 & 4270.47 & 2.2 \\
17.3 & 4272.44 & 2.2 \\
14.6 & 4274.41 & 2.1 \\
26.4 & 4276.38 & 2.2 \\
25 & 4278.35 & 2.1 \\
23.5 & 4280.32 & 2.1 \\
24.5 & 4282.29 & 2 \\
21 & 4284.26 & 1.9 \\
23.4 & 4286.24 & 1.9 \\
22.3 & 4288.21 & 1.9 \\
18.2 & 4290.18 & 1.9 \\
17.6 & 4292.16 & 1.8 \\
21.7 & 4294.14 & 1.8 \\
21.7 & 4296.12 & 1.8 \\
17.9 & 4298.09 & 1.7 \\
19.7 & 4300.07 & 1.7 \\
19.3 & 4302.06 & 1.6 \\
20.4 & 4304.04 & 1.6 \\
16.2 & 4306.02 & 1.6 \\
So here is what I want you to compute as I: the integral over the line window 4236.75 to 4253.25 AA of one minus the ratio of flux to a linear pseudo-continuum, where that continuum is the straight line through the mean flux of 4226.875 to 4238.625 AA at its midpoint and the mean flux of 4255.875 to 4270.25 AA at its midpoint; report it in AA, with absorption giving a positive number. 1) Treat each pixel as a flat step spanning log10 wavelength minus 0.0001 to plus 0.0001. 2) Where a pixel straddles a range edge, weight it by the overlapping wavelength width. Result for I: 0.7 AA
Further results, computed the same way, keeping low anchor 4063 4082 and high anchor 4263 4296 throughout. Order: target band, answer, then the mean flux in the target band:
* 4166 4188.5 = 0.4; 21.8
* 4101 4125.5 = 3.9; 18.9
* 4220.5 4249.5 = -0.2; 22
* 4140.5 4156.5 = 0.1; 22.1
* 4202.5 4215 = 0.1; 21.8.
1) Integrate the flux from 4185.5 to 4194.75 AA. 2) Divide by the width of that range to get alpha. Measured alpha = 21.8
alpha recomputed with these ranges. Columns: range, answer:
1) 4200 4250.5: 22.1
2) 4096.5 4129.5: 19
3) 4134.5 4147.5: 22.7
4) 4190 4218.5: 22.2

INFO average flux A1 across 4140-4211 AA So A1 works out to 22.1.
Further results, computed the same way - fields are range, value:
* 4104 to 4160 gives 21.2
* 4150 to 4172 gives 22.6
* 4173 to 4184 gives 21.2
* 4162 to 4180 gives 22.3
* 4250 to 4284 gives 22.2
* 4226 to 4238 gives 22.2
